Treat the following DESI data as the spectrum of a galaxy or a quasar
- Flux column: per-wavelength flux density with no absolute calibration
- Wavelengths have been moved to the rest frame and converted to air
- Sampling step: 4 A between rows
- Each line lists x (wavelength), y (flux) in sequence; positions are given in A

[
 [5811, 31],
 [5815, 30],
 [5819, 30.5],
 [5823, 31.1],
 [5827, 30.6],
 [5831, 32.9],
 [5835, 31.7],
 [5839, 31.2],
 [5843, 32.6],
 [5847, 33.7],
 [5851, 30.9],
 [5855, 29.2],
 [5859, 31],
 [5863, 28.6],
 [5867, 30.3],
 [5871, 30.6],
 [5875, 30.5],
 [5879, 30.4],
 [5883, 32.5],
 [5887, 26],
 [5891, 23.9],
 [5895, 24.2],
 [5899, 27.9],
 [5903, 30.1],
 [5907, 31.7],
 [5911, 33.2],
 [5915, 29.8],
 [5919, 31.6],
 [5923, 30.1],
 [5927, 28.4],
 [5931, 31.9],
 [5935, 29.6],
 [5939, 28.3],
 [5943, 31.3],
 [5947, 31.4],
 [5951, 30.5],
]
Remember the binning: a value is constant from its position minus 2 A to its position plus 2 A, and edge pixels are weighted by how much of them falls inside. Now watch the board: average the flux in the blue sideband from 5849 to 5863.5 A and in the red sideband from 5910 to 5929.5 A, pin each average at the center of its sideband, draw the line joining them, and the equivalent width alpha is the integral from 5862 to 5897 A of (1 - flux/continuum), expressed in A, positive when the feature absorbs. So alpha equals 1.93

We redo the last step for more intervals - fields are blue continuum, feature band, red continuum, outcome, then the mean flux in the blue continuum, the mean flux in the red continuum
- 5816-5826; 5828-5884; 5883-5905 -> -4.29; 30.7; 27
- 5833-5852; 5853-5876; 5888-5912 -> 0.43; 32.1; 28.2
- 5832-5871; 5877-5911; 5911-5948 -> 2.29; 31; 30.4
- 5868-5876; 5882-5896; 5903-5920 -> 2.03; 30.5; 31.4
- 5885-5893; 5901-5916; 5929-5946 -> -2.31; 24.9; 30.3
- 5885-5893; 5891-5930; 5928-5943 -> -3.04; 24.9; 30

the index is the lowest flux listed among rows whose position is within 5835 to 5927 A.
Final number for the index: 23.9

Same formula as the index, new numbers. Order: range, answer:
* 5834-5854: 30.9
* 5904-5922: 29.8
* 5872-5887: 26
